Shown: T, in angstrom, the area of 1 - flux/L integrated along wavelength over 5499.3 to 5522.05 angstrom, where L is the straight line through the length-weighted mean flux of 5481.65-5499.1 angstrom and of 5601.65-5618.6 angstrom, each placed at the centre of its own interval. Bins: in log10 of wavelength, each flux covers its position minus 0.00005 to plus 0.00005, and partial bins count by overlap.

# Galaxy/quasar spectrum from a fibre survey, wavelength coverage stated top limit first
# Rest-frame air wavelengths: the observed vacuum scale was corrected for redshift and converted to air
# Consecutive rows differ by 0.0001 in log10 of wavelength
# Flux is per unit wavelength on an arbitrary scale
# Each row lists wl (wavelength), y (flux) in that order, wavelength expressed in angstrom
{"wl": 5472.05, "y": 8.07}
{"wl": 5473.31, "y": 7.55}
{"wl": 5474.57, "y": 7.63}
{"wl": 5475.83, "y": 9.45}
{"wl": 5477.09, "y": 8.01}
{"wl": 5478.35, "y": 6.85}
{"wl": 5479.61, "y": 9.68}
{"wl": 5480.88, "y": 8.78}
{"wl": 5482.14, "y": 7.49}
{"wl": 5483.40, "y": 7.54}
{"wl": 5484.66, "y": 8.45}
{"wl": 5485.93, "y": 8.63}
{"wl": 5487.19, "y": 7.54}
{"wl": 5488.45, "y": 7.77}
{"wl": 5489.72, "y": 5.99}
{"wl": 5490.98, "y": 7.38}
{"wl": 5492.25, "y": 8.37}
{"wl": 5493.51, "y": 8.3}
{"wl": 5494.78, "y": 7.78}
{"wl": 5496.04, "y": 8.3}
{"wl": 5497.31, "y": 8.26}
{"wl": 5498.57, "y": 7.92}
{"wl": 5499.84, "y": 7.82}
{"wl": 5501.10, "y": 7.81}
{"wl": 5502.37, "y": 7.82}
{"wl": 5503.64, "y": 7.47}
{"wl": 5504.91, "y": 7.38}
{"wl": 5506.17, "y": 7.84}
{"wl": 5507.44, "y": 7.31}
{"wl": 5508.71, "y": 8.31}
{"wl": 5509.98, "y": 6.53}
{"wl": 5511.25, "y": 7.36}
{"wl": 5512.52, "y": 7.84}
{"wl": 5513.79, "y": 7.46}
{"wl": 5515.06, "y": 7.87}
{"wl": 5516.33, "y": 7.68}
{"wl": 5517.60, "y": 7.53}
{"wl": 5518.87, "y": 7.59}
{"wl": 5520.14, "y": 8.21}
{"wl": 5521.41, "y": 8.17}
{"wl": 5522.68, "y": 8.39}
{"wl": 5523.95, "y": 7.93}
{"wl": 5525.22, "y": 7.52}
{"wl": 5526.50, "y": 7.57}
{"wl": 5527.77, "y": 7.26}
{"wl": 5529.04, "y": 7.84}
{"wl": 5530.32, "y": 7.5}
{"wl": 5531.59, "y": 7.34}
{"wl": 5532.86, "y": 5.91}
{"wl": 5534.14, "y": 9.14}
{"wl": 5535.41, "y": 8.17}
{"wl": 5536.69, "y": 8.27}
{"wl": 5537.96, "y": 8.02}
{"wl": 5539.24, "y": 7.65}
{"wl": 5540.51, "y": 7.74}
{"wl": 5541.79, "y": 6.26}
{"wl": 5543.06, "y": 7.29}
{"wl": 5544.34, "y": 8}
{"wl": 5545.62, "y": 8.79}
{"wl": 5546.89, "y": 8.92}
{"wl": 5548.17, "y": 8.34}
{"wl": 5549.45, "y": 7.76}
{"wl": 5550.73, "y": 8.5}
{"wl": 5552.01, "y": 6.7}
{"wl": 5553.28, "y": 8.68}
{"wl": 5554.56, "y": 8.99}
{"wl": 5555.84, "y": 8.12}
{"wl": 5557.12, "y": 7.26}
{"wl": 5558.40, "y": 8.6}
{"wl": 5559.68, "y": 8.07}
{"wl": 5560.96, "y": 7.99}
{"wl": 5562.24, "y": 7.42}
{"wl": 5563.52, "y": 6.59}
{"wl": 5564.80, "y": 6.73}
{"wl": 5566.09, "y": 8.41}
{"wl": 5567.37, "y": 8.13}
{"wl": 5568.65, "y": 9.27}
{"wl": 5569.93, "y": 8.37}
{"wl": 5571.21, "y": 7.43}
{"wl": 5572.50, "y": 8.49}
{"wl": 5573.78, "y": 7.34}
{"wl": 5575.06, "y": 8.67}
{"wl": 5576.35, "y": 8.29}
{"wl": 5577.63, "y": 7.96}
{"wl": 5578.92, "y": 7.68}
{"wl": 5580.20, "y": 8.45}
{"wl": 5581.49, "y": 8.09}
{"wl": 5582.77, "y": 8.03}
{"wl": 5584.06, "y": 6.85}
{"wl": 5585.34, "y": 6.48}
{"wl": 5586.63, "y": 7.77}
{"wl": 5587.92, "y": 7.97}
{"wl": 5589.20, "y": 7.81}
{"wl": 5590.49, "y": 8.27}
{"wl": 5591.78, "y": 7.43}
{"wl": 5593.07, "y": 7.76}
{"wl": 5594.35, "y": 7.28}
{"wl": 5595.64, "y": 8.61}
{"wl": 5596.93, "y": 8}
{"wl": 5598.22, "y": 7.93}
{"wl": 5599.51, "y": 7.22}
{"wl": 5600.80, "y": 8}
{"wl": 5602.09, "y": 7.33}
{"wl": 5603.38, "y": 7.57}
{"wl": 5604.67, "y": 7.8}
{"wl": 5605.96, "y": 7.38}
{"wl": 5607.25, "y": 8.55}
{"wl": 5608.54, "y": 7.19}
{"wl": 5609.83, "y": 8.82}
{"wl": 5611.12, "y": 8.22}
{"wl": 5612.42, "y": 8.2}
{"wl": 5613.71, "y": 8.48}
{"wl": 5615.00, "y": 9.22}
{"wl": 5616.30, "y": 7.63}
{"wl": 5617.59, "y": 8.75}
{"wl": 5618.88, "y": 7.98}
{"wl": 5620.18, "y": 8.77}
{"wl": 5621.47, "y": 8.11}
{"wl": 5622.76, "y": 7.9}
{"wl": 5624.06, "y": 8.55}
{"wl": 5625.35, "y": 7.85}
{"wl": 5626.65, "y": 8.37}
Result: 0.6 angstrom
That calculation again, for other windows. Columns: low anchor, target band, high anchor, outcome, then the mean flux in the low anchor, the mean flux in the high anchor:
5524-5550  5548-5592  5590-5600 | -0.67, 7.77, 7.81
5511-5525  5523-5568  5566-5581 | 1.10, 7.83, 8.2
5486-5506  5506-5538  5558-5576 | 0.52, 7.76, 7.96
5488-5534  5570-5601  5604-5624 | 0.87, 7.66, 8.21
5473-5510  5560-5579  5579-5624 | 0.00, 7.89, 7.94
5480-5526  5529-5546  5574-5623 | 0.36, 7.8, 7.96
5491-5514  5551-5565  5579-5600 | -0.07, 7.76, 7.75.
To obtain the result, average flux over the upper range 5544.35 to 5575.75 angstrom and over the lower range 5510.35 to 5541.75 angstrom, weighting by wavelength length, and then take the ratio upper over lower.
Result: 1.05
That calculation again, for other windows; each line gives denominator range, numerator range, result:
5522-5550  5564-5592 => 1.01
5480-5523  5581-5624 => 1.02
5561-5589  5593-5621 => 1.03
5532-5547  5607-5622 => 1.07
